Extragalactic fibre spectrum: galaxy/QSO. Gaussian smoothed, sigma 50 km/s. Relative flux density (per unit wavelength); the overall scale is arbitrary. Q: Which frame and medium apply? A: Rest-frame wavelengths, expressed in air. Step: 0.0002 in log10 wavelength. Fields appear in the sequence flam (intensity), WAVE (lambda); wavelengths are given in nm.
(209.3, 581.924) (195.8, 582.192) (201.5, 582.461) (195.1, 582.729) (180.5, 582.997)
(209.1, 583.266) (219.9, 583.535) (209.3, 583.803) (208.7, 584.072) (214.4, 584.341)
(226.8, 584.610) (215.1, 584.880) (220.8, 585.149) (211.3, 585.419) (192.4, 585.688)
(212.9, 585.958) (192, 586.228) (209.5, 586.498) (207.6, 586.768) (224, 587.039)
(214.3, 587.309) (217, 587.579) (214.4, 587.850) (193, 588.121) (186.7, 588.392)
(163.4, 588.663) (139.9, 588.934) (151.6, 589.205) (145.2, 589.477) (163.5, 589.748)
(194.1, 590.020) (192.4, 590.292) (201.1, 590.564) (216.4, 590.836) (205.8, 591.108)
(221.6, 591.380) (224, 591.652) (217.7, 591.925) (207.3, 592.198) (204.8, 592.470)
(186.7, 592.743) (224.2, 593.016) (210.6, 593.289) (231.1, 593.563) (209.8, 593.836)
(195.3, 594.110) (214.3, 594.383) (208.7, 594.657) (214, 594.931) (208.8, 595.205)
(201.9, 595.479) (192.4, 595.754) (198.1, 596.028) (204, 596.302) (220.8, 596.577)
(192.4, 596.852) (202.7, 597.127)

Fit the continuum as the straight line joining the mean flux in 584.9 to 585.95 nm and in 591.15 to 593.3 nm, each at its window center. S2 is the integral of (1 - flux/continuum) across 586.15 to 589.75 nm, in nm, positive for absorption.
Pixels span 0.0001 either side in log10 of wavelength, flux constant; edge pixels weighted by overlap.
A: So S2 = 0.38 nm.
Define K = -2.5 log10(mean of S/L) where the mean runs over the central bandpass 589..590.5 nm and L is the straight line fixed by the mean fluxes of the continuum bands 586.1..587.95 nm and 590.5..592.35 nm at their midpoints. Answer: 0.25 mag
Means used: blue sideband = 211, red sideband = 214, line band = 169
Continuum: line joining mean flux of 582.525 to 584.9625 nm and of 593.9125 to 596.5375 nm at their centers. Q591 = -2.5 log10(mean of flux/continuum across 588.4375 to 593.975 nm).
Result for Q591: 0.06 mag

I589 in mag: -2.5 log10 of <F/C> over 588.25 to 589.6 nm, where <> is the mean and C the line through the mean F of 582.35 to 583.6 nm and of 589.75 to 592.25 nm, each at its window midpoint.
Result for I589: 0.28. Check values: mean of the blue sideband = 200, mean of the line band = 158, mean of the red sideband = 207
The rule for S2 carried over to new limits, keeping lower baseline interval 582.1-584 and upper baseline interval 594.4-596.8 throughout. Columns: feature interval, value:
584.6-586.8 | -0.07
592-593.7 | -0.05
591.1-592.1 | -0.07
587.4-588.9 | 0.09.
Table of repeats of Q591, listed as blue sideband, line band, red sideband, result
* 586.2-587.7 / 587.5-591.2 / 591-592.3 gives 0.16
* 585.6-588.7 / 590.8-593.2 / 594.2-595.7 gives -0.03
